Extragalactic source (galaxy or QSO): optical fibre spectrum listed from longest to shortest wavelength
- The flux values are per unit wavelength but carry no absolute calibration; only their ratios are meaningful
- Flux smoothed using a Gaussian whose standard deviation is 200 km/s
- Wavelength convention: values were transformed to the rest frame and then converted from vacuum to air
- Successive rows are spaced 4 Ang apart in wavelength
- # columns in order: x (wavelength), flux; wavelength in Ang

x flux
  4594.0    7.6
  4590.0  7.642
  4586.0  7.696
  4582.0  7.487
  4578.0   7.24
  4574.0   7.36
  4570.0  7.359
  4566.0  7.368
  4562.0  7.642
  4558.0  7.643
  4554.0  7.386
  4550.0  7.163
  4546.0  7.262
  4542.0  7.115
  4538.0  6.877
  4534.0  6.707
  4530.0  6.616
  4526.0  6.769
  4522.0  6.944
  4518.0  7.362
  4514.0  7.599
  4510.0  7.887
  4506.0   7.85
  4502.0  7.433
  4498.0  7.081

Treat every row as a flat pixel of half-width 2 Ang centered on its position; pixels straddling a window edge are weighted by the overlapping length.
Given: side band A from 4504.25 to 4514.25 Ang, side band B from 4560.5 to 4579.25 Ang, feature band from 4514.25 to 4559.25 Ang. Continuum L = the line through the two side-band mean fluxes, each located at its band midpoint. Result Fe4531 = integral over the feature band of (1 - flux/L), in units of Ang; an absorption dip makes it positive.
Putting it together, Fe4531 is 3.1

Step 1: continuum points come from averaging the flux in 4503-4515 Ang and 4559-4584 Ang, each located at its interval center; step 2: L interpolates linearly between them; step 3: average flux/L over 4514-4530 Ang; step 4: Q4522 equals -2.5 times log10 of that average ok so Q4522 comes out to 0.096 mag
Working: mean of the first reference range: 7.76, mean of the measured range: 7.05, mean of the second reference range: 7.42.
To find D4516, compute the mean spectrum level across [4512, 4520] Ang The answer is 7.48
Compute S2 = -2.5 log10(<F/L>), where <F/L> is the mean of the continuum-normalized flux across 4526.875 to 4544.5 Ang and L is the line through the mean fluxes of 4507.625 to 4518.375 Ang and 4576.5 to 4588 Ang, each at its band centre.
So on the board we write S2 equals 0.115 mag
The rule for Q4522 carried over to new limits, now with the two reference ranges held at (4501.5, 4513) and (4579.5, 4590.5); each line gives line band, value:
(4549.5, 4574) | 0.03 mag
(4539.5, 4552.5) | 0.07 mag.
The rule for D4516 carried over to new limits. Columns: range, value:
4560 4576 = 7.43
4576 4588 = 7.47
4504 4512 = 7.87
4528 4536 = 6.66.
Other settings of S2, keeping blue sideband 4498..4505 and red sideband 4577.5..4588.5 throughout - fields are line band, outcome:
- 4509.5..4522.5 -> -0.01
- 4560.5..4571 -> 0.00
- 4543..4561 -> 0.02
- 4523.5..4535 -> 0.11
